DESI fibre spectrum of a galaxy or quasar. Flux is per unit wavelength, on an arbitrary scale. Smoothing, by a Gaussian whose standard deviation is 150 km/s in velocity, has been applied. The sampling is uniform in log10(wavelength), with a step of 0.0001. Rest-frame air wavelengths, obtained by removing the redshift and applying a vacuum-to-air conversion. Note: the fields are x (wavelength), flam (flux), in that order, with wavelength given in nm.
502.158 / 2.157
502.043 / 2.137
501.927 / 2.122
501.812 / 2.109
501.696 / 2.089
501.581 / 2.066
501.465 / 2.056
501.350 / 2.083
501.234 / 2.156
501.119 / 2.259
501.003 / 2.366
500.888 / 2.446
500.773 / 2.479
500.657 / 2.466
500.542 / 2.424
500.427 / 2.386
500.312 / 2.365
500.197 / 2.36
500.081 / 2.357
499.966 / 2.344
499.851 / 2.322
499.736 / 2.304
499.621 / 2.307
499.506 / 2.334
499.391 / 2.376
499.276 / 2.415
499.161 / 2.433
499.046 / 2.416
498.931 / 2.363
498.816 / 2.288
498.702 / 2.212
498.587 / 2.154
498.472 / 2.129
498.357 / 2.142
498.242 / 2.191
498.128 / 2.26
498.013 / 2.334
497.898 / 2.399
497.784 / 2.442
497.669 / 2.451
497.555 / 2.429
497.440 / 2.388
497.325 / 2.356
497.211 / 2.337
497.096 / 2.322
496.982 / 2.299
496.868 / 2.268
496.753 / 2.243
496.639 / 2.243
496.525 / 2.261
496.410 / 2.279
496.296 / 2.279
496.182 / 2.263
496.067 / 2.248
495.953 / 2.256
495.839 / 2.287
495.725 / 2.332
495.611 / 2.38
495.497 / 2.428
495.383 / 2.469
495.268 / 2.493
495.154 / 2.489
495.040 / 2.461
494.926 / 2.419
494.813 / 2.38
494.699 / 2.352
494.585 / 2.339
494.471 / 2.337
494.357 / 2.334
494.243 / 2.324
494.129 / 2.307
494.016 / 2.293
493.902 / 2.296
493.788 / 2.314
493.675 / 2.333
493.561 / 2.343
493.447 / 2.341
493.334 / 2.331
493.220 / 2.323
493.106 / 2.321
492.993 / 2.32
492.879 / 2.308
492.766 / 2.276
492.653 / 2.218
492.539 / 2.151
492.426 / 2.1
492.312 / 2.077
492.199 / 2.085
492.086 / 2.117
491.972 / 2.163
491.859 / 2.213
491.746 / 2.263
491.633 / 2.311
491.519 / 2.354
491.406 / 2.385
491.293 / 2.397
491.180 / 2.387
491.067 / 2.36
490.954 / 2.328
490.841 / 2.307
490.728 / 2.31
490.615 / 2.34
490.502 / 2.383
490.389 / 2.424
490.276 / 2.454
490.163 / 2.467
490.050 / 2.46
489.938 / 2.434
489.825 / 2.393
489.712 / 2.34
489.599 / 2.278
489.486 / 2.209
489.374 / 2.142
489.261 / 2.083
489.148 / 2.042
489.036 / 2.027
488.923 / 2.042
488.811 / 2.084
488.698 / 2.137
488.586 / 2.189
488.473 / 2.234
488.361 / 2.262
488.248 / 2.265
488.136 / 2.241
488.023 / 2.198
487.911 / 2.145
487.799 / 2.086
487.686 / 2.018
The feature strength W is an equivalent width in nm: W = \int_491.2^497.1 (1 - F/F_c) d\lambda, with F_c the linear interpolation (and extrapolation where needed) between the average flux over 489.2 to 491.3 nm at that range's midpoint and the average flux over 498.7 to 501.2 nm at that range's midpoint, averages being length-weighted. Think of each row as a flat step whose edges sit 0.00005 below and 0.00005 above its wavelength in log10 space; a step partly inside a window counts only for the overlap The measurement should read 0.12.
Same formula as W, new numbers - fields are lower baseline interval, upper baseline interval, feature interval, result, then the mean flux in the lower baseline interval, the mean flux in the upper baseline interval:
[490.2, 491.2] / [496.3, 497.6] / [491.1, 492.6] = 0.078 nm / 2.37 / 2.31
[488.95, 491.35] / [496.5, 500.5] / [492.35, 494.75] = 0.019 nm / 2.31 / 2.32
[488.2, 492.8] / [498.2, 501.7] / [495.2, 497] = -0.028 nm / 2.26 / 2.3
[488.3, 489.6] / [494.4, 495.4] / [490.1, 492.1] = -0.090 nm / 2.14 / 2.41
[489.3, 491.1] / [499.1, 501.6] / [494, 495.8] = -0.036 nm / 2.35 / 2.33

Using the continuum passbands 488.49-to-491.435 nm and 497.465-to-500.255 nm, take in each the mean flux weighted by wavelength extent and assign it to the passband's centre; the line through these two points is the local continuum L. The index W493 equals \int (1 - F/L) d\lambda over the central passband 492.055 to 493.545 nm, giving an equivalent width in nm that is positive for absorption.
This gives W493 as 0.04 nm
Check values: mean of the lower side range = 2.28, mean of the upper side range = 2.32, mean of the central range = 2.23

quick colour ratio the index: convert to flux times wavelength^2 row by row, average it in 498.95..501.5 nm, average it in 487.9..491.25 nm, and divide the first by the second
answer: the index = 1.08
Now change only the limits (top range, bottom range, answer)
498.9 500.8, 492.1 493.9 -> 1.08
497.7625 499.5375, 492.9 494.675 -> 1.01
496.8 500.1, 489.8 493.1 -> 1.04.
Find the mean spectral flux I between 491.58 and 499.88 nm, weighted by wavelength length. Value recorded 2.31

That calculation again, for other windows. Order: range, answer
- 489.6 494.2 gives 2.31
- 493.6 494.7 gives 2.32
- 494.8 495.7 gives 2.44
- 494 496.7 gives 2.34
